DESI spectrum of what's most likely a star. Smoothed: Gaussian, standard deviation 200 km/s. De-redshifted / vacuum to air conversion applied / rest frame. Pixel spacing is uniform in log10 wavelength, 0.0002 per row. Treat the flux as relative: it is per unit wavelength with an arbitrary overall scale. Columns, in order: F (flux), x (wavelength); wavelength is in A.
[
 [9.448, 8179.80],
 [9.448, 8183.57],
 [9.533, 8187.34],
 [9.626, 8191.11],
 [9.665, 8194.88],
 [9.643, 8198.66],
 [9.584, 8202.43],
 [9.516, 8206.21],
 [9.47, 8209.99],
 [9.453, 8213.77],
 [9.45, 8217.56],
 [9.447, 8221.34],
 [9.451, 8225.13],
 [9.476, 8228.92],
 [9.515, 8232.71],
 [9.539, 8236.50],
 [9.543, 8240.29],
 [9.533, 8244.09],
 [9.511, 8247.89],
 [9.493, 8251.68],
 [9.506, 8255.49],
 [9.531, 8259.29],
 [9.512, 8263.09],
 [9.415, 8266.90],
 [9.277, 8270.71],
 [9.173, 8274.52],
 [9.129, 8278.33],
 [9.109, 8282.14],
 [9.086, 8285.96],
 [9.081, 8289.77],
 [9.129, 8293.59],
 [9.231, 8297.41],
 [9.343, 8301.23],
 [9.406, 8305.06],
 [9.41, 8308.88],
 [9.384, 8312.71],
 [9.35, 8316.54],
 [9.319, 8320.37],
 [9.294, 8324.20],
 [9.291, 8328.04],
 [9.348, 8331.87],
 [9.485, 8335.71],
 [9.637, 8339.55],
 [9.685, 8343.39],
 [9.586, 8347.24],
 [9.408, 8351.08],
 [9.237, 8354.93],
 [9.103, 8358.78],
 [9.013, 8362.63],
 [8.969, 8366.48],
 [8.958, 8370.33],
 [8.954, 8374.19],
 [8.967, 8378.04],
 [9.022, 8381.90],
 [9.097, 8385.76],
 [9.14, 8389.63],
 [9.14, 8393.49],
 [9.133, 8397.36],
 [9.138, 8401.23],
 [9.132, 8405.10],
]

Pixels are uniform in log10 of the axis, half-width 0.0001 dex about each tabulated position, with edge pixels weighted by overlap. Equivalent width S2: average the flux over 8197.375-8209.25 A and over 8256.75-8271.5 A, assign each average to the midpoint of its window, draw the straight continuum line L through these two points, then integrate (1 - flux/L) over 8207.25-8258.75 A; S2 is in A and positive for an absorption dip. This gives 0.10 A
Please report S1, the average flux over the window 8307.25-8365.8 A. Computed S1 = 9.36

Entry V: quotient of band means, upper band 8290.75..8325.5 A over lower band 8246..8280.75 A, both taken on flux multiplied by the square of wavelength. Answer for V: 1.00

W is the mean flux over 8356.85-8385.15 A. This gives 9.01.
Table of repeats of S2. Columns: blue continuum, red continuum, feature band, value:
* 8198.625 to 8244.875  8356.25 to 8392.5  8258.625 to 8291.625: 0.3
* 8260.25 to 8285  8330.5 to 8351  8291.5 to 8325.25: 0.3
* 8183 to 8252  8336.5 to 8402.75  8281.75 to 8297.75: 0.4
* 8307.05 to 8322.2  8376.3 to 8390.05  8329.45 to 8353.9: -0.7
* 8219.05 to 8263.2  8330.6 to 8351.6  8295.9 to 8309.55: 0.3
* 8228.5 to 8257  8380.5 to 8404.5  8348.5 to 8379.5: 0.3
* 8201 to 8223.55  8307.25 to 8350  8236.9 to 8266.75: -0.1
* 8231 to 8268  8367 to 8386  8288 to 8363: -1.2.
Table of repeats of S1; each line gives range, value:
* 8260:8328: 9.28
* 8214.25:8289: 9.4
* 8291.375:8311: 9.3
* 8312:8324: 9.34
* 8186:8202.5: 9.62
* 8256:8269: 9.49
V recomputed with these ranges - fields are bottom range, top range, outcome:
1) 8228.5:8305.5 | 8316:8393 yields 1.01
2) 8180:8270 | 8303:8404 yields 1.00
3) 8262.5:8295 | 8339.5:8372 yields 1.03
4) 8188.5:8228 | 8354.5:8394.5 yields 0.99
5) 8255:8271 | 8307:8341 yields 1.01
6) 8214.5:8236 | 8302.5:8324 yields 1.01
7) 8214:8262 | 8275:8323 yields 0.99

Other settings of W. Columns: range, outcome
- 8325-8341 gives 9.42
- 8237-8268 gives 9.51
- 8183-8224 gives 9.53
